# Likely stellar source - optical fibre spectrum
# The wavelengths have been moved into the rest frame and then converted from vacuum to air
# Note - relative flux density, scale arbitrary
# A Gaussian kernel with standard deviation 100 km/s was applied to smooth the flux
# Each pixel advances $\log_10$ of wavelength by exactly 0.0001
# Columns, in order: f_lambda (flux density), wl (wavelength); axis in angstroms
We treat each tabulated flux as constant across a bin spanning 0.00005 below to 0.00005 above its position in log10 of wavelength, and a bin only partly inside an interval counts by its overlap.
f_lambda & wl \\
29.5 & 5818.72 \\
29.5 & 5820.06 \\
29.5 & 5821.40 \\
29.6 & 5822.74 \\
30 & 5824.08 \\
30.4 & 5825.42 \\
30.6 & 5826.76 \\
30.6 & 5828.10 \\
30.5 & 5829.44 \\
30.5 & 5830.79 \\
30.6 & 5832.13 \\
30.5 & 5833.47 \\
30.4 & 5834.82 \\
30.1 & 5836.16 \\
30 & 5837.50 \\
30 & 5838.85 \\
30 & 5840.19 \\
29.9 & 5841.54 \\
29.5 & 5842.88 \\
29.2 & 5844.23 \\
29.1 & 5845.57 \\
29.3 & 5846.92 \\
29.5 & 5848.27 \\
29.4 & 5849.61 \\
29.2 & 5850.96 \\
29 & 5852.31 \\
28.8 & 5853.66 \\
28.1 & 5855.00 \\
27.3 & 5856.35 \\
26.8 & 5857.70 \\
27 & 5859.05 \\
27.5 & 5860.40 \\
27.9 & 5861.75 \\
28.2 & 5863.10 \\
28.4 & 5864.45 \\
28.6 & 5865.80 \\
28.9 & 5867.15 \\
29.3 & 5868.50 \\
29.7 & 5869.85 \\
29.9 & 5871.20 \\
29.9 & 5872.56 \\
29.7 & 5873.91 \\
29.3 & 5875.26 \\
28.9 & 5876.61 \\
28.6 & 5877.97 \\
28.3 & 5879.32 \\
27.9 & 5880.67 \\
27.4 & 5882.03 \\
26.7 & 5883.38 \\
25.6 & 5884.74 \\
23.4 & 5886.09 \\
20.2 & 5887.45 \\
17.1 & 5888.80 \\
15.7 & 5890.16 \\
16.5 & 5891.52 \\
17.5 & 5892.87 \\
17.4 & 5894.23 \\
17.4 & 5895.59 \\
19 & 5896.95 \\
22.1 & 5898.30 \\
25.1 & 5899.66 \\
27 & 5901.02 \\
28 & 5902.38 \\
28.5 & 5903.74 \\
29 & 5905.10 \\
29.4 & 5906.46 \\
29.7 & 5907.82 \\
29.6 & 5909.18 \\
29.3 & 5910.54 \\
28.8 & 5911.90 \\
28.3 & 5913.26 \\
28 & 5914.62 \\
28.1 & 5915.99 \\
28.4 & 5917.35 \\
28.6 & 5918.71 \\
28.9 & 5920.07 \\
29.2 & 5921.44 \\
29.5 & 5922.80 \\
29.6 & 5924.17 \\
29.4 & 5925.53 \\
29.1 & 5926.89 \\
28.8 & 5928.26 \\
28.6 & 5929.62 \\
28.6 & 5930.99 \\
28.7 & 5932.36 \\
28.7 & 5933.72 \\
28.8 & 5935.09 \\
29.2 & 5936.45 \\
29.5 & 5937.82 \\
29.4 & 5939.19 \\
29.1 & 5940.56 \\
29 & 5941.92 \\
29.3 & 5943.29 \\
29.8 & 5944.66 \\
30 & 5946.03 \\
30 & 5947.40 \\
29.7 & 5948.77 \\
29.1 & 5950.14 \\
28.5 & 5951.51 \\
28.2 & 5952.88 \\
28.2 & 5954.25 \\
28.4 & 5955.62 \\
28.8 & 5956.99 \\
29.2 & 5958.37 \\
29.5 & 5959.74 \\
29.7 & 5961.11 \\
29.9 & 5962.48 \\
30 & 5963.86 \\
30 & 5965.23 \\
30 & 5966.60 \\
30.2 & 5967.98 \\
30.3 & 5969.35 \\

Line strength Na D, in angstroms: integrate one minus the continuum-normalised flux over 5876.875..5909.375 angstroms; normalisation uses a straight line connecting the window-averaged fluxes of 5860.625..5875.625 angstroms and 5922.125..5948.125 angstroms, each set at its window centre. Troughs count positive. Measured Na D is 5.7 angstroms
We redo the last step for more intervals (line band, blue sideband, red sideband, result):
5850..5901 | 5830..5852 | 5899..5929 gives 6.32 angstroms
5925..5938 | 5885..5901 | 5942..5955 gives -1.31 angstroms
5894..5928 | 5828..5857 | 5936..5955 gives 2.42 angstroms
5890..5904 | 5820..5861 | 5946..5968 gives 3.86 angstroms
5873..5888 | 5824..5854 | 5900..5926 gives 1.15 angstroms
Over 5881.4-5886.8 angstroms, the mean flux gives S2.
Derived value 25.7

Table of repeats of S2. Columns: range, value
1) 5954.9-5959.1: 28.8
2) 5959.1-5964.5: 29.8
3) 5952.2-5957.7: 28.4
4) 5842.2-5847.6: 29.3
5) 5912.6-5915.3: 28.2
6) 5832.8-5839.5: 30.2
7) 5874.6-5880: 28.8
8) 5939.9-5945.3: 29.3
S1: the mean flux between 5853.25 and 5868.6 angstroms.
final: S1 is 28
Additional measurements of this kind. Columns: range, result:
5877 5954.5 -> 26.9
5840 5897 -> 26.5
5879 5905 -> 22.7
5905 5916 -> 28.9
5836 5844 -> 29.9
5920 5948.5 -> 29.2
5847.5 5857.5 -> 28.7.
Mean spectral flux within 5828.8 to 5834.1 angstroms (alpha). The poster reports 30.5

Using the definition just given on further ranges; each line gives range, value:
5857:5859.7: 26.9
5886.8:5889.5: 18.6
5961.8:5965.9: 29.9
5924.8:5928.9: 29.1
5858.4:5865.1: 27.8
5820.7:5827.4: 30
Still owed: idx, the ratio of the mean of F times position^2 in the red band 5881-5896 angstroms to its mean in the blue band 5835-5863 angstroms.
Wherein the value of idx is 0.72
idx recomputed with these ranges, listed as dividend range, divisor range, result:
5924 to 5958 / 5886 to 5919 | 1.20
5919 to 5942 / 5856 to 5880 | 1.04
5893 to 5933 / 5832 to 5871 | 0.96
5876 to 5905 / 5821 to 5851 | 0.79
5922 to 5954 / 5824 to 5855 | 1.01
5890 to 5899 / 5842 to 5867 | 0.64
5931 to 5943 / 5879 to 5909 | 1.25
